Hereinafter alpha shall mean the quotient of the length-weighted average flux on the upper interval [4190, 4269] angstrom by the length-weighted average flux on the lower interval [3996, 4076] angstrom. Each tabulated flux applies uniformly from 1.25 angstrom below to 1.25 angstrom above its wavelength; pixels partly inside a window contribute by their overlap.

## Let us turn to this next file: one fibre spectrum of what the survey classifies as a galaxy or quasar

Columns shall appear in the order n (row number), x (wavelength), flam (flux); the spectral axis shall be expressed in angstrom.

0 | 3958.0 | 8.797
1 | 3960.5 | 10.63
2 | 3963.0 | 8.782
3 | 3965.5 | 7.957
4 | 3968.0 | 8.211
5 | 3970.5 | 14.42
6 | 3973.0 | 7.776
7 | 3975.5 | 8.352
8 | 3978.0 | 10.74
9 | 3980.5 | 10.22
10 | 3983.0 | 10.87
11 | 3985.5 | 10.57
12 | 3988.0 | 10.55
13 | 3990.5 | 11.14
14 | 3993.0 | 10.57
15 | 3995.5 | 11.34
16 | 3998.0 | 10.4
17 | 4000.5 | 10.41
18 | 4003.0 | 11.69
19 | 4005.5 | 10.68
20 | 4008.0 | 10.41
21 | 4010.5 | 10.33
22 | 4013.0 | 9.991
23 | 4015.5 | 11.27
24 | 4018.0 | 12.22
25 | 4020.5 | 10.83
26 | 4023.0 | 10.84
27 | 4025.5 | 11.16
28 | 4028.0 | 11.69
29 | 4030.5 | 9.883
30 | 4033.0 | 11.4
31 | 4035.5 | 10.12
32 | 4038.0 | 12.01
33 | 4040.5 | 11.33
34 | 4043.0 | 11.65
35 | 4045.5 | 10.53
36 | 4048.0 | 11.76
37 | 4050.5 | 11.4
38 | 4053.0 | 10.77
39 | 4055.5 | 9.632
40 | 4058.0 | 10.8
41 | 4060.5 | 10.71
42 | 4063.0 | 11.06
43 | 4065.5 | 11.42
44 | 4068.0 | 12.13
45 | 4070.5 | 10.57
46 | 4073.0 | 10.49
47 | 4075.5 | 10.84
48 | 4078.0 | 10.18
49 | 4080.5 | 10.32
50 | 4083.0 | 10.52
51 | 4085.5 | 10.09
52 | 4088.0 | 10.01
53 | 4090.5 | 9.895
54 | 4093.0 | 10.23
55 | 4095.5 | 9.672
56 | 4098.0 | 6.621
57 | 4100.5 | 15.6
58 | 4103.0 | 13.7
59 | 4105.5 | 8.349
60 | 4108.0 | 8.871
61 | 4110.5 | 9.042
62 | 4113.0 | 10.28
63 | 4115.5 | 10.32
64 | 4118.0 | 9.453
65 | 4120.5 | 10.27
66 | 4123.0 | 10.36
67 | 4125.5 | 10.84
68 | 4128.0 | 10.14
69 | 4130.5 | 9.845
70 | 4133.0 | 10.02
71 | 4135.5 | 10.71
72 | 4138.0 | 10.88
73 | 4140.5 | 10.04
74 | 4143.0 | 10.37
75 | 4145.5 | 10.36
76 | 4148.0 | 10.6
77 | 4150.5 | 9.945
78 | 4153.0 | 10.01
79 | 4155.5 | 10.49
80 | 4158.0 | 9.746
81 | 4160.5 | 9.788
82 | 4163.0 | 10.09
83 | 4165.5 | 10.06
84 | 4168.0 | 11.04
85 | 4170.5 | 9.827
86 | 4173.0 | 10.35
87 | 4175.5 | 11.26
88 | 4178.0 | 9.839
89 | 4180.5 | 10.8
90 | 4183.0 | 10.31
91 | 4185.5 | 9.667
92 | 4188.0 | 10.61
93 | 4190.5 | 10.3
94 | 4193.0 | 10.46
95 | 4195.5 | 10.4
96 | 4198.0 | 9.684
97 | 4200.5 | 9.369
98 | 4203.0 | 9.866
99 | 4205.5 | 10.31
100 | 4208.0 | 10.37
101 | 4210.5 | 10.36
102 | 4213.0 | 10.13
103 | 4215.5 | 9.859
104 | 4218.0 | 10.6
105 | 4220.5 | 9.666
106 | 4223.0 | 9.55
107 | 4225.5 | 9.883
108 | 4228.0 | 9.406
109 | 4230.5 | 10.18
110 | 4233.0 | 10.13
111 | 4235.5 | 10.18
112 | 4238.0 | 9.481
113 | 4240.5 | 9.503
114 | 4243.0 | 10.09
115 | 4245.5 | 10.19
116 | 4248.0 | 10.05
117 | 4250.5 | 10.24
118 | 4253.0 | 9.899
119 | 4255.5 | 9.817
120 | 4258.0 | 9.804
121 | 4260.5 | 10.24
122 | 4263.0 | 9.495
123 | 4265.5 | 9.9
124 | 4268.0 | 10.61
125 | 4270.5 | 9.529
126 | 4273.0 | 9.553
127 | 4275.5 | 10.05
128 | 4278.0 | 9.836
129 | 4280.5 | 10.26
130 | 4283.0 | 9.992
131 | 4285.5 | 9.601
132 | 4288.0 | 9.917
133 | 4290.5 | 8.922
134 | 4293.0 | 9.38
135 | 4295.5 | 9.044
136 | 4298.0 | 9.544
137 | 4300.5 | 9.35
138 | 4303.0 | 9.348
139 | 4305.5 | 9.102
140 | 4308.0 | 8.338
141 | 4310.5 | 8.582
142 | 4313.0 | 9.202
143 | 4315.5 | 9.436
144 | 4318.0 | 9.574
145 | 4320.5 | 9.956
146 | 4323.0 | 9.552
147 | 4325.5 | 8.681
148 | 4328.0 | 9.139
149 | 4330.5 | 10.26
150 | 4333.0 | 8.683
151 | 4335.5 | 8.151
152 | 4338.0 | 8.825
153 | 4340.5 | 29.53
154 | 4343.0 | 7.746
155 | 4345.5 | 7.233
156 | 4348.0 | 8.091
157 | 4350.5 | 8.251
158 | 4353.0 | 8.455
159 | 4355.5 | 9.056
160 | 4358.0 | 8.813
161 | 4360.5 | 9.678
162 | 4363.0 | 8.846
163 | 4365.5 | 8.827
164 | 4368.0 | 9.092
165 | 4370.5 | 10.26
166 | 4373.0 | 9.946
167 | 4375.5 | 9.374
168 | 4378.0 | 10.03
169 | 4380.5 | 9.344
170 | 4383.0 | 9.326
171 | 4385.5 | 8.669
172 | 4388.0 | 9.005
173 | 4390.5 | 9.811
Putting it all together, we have 0.9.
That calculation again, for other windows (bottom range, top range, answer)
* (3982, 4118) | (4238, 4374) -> 0.91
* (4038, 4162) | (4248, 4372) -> 0.93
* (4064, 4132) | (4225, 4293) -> 0.95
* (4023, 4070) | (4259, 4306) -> 0.87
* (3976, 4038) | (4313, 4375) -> 0.91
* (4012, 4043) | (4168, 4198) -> 0.93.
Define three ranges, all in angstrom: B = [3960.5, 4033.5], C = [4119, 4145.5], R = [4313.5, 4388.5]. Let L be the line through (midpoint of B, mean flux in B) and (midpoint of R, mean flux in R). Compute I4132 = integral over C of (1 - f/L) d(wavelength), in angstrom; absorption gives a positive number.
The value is -0.3 angstrom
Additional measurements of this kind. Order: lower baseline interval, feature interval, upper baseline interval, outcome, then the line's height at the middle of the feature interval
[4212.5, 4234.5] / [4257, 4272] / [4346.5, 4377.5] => -0.39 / 9.67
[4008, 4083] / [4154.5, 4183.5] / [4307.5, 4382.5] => 0.35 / 10.4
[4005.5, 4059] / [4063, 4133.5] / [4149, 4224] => 1.58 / 10.6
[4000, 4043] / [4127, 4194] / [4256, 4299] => 0.21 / 10.3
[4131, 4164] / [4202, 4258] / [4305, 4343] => 1.76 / 10.3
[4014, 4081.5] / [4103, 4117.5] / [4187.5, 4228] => 1.20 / 10.6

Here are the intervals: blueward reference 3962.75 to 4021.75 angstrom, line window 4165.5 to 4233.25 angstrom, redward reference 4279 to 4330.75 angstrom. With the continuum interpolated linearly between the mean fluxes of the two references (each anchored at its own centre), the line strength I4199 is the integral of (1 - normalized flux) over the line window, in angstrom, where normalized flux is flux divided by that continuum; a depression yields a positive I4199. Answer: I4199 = -2.9 angstrom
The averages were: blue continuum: 10.4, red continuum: 9.37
